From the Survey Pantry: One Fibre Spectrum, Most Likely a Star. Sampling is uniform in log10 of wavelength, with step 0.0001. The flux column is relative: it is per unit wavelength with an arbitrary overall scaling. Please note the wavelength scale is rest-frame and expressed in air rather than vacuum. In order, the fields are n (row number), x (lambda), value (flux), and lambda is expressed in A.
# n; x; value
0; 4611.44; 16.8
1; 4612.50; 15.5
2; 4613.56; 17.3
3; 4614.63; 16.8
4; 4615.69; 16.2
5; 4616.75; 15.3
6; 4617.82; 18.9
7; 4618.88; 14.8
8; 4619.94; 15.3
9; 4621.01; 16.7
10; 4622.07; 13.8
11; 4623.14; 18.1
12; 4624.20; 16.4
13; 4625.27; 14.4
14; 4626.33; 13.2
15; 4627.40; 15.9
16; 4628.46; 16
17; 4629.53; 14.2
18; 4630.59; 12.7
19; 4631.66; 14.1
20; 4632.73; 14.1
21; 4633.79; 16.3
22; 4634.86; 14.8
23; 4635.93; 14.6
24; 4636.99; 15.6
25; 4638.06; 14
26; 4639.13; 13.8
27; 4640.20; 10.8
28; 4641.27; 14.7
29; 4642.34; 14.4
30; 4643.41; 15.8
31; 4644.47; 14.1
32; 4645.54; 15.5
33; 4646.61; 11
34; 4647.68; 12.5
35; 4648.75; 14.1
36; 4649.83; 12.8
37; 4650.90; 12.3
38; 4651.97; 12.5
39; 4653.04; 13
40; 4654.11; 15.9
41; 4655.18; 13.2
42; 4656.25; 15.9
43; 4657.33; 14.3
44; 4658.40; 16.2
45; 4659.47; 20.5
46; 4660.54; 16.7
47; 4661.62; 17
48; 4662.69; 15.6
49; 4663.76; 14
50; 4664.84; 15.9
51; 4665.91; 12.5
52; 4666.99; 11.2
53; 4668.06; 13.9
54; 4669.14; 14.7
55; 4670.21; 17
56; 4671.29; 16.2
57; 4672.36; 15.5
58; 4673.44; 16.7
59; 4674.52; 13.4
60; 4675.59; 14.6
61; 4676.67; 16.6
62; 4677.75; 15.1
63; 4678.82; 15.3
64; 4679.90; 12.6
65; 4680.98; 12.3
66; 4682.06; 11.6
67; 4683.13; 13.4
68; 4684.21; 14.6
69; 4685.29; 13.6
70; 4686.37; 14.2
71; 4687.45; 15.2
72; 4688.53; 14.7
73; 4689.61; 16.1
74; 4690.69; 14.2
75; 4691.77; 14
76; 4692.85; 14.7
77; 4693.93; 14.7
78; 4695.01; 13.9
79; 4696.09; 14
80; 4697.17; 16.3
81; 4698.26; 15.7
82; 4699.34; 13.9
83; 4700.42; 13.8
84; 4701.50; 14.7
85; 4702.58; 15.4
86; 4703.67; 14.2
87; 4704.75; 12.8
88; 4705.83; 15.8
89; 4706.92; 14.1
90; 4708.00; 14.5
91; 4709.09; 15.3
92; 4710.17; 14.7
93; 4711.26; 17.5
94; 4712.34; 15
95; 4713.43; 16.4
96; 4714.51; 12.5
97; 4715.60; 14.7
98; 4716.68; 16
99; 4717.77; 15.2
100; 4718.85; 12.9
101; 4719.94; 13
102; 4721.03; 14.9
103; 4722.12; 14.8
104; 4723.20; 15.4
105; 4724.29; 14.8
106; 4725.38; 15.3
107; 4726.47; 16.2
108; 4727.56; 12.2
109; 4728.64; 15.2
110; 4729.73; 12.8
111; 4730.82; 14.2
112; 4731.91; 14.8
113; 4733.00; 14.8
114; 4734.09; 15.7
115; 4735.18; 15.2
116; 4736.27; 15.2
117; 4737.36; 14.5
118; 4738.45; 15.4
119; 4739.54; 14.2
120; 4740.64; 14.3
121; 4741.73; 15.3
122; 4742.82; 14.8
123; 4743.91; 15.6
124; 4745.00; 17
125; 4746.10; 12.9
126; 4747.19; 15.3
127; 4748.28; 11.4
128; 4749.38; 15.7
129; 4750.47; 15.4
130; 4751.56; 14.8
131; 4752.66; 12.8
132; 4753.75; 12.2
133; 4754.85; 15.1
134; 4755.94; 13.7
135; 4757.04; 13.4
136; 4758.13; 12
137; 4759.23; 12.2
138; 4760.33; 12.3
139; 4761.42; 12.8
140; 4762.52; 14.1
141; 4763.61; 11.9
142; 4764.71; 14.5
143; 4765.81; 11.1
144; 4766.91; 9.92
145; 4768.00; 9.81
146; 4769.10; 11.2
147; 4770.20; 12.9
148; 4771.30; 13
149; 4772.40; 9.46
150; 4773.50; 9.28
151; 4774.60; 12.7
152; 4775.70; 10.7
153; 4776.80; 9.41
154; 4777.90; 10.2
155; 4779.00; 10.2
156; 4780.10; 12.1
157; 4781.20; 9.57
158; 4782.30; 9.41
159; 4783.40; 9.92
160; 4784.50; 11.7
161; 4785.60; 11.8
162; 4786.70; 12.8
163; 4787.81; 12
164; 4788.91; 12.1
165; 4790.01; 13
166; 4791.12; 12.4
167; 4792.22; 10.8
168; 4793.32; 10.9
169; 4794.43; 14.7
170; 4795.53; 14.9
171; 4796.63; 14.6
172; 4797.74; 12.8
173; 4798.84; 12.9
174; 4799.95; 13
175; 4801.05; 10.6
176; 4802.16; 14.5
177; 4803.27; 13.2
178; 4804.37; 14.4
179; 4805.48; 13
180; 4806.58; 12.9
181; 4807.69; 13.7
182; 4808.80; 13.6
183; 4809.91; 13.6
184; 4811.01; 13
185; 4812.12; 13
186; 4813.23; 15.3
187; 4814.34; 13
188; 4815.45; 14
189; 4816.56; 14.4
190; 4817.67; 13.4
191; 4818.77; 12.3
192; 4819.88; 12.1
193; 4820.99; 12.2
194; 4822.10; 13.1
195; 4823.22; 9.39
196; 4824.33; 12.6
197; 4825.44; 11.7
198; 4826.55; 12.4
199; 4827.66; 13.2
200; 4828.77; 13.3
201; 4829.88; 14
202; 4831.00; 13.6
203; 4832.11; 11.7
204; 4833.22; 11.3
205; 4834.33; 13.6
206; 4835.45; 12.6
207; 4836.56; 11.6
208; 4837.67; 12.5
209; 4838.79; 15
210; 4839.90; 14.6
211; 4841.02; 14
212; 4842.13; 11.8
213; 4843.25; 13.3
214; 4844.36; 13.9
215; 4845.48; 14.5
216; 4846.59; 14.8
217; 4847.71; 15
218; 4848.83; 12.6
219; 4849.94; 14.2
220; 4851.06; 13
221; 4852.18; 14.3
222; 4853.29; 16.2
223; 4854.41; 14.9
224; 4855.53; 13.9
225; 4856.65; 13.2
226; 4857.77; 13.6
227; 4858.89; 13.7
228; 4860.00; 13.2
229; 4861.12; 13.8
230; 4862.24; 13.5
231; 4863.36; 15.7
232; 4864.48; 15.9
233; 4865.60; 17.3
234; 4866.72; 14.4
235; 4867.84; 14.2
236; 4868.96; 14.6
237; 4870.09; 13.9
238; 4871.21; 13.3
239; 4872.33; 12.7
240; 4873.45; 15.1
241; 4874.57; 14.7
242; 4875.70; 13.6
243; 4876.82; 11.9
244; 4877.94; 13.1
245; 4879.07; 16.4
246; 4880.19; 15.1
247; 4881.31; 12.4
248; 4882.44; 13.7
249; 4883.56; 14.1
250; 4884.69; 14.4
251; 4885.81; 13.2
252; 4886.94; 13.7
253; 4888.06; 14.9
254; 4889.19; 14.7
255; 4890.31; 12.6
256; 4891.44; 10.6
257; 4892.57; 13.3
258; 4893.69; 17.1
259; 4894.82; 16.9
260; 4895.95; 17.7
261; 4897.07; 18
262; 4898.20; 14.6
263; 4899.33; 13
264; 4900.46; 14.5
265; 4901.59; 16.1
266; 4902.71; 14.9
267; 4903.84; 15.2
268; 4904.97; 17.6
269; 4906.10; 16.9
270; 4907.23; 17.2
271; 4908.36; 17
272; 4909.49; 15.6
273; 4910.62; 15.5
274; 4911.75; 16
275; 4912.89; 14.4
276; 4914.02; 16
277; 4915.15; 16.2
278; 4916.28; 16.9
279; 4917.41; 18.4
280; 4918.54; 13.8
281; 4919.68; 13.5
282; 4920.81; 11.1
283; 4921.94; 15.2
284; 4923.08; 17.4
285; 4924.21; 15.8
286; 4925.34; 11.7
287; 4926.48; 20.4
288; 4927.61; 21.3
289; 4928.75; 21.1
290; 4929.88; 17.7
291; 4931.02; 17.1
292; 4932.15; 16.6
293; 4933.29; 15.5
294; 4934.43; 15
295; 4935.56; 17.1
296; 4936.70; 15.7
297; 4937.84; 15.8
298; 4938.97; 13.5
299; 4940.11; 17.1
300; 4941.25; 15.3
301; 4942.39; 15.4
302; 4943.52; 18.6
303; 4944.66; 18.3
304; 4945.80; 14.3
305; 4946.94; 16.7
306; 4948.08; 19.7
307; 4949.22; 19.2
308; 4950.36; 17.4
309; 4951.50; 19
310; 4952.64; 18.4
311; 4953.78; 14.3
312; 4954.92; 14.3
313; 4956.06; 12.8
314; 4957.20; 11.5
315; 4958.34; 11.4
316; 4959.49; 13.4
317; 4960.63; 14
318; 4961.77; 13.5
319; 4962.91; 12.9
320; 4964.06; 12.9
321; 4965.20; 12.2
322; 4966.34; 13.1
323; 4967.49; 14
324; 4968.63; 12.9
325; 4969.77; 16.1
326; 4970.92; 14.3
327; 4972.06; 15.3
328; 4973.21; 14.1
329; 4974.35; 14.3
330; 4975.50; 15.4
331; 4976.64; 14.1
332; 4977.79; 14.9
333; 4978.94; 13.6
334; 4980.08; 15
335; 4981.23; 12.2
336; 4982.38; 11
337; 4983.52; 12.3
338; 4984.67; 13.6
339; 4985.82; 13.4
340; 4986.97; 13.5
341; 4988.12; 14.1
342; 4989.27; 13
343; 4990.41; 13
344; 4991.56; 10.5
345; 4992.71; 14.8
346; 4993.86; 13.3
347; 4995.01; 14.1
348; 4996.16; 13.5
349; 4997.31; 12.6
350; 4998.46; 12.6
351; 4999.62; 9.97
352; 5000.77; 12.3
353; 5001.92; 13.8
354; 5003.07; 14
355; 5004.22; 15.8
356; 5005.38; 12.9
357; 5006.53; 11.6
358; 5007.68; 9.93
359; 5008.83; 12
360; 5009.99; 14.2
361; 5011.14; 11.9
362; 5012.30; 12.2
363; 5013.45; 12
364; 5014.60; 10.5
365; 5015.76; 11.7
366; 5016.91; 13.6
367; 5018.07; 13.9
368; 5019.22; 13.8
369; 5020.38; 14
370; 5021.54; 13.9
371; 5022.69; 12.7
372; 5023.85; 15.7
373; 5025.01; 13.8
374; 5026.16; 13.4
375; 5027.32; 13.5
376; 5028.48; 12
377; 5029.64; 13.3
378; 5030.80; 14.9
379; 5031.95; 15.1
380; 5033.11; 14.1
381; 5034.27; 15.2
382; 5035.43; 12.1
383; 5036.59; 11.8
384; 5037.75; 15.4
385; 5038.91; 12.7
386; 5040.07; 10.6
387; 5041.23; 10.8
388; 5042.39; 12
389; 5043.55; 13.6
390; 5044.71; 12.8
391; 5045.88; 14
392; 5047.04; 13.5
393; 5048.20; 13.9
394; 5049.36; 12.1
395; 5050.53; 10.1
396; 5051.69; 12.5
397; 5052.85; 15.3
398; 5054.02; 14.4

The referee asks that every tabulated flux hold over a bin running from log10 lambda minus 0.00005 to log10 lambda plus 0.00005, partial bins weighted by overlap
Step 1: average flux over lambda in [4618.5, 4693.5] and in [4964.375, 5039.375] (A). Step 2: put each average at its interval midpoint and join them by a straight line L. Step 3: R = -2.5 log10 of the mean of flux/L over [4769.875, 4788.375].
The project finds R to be 0.27 mag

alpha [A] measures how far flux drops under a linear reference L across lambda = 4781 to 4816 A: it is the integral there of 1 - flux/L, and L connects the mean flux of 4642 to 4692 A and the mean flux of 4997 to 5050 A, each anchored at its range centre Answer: 3.0 A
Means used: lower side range 14.5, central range 12.8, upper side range 13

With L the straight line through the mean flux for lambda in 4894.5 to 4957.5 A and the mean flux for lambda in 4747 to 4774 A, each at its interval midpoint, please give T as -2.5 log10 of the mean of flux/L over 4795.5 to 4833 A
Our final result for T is 0.06 mag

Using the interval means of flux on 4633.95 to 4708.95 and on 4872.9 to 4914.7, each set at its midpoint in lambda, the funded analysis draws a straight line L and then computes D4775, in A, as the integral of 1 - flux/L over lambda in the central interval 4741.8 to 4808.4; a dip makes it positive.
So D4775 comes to 9.6 A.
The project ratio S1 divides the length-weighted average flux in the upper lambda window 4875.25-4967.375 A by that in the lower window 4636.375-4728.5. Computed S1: 1.1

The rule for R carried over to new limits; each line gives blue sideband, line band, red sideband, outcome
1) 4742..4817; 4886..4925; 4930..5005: -0.107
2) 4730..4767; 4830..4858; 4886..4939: 0.109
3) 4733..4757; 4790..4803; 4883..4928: 0.151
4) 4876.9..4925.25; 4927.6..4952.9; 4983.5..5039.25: -0.189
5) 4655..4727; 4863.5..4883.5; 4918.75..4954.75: 0.131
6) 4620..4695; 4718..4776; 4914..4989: 0.087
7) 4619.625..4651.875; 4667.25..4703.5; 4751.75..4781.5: -0.092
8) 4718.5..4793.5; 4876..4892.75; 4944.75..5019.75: -0.016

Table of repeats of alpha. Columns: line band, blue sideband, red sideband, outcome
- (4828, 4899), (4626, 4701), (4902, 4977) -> 5.82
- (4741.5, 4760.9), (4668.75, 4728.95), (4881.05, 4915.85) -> 1.08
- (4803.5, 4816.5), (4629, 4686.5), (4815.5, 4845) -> -0.57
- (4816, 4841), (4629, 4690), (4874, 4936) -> 3.87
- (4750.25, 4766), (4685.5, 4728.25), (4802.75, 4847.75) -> 0.92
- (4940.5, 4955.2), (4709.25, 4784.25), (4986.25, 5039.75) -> -4.27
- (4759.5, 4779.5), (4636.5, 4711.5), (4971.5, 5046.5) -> 3.84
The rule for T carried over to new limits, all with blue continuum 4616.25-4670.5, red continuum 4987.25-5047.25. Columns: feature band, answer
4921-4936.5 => -0.248 mag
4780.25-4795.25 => 0.200 mag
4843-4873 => -0.036 mag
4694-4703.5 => -0.016 mag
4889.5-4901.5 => -0.098 mag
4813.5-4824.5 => 0.099 mag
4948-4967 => -0.098 mag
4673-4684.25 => 0.030 mag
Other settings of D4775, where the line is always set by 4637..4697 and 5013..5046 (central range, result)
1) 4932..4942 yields -1.61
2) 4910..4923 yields -1.61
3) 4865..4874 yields -0.46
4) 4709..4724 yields -0.62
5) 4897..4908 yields -1.69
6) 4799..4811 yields 0.63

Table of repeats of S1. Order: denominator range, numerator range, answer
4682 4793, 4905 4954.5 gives 1.21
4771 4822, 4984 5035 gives 1.06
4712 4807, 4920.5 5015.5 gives 1.09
